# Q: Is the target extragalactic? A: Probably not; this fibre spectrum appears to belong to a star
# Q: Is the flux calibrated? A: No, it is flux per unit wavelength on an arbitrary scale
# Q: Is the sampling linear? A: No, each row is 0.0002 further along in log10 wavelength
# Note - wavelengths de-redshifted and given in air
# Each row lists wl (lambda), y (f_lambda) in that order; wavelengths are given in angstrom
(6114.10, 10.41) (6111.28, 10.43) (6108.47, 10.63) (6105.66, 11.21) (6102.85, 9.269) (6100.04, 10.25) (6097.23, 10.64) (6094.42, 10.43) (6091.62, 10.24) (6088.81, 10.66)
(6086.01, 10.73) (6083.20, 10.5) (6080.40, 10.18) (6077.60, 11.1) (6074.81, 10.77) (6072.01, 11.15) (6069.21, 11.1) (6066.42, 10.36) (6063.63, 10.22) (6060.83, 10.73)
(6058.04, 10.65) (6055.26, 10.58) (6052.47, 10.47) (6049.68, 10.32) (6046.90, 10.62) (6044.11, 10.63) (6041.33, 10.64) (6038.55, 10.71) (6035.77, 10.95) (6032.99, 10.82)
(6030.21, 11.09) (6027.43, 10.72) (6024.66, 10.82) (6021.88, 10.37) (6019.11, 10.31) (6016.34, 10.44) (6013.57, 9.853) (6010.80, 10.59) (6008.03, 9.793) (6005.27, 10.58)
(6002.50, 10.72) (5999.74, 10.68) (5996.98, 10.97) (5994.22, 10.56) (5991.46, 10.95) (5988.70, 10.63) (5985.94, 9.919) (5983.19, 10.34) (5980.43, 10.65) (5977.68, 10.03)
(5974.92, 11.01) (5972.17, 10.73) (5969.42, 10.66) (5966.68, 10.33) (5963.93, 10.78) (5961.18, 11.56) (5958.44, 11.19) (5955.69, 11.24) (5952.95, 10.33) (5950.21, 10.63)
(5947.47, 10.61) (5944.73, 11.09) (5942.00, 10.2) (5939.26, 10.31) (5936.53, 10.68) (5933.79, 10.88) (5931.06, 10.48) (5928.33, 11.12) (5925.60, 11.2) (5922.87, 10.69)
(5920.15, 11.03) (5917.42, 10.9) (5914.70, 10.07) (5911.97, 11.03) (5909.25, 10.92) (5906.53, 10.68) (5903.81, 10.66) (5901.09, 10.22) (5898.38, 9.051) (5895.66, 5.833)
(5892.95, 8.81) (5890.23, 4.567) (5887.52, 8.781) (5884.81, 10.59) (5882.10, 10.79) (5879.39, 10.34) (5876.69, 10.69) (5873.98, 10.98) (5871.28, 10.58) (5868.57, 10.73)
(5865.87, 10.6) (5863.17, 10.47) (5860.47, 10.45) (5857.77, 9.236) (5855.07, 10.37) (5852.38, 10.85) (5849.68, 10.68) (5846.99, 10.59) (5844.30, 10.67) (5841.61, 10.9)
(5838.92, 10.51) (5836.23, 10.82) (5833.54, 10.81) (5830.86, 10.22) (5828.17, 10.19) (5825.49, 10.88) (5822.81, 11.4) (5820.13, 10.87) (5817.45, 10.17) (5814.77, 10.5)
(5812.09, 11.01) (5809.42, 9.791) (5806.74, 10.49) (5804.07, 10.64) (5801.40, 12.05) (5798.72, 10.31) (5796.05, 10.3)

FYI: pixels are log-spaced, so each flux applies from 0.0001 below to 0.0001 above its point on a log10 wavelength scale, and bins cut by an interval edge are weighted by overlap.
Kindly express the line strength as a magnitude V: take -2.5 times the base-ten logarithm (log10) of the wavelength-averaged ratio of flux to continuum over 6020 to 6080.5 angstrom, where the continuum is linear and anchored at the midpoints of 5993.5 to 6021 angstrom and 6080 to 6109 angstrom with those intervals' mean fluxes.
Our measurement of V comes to -0.03 mag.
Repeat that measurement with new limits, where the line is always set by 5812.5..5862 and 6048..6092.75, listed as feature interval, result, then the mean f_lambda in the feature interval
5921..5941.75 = -0.016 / 10.7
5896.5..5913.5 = 0.031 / 10.3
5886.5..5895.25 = 0.423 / 7.16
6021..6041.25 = -0.018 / 10.8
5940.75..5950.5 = -0.006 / 10.6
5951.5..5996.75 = -0.010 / 10.7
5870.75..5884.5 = -0.010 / 10.7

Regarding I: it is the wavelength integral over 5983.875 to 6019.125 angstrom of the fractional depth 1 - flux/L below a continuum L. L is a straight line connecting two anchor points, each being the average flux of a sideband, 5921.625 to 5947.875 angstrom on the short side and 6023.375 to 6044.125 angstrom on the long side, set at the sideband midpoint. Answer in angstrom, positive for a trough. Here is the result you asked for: 1.04 angstrom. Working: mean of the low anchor 10.7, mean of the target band 10.5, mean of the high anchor 10.8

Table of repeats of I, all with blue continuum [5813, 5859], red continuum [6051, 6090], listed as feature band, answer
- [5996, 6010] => 0.1 angstrom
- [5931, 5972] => -0.5 angstrom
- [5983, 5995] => 0.2 angstrom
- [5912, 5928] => -0.3 angstrom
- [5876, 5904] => 4.2 angstrom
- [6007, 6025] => 0.6 angstrom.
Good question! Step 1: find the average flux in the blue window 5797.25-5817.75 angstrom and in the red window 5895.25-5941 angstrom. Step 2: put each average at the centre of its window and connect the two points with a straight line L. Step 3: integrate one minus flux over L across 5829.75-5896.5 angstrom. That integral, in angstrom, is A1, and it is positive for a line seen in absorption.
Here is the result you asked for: 3.3 angstrom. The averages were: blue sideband 10.6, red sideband 10.4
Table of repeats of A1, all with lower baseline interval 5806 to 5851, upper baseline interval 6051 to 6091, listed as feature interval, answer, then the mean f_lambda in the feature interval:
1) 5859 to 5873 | 0.08 angstrom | 10.6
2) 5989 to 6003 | -0.17 angstrom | 10.8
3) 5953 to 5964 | -0.52 angstrom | 11.1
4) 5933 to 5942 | 0.08 angstrom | 10.5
